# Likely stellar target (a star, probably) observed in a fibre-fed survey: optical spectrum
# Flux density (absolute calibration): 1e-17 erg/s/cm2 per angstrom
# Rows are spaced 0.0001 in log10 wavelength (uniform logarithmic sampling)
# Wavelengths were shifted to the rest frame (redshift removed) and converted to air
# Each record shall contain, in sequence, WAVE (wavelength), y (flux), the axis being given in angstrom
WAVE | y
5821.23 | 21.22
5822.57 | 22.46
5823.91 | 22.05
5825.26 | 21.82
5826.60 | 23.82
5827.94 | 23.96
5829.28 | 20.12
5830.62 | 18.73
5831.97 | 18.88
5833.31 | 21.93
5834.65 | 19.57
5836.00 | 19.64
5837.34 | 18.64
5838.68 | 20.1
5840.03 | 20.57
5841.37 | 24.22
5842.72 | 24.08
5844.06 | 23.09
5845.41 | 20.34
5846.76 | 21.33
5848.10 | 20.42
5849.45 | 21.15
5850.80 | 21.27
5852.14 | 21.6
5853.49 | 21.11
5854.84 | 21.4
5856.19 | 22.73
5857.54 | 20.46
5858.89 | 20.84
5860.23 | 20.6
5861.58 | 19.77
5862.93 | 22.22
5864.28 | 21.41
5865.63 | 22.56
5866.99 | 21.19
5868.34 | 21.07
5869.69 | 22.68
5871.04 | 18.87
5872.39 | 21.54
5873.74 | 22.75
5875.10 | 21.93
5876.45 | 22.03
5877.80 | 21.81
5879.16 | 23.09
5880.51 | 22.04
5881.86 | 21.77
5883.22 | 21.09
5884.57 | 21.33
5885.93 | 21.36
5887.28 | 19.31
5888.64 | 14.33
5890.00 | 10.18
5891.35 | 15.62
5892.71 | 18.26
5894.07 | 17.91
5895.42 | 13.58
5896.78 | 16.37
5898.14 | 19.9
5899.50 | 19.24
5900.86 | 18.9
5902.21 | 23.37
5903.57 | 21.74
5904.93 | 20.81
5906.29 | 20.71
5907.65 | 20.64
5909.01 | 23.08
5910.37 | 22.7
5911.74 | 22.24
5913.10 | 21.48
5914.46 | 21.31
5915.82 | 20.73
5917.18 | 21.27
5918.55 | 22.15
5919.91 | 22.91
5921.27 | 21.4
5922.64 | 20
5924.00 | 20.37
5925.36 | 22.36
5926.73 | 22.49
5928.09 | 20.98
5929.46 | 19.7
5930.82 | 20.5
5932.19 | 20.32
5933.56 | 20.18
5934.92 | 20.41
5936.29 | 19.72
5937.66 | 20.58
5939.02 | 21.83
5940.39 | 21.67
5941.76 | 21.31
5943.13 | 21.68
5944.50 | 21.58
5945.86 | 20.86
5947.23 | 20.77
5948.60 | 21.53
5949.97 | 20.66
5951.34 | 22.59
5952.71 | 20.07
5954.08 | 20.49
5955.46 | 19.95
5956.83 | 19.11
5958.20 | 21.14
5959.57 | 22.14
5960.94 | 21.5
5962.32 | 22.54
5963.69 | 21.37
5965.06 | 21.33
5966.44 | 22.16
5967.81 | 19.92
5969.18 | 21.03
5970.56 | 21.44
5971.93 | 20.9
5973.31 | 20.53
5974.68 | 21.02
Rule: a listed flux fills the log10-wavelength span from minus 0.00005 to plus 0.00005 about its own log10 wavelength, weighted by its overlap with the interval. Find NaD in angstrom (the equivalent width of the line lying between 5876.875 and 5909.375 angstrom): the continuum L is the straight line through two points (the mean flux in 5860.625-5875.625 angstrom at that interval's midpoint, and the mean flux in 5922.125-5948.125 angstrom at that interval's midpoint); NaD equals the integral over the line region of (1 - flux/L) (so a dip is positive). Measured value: 2.8 angstrom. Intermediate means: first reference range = 21.4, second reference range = 20.9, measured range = 19.4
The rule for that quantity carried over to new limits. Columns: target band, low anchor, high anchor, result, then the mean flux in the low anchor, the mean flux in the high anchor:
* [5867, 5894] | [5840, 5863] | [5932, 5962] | 1.7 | 21.5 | 20.9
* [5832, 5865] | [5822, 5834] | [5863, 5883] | 0.7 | 21.5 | 21.8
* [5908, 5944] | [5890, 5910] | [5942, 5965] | -2.2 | 19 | 21.1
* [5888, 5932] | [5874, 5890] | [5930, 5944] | 1.6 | 20.5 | 20.8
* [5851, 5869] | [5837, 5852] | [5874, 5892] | -0.5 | 21.5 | 19.8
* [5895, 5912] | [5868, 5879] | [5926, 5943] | 0.8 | 21.7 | 20.8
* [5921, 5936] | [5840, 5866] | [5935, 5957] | 0.2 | 21.6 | 20.9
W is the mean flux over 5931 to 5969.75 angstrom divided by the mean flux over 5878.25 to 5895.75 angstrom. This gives 1.1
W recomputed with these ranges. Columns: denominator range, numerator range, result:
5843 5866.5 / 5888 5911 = 0.87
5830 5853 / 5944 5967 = 1.01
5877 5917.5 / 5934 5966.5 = 1.06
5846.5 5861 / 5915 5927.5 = 1.02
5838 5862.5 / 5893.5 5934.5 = 0.97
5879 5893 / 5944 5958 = 1.10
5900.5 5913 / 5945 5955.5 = 0.97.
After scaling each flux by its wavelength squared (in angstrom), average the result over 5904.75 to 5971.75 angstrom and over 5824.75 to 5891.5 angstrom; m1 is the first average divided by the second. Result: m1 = 1.0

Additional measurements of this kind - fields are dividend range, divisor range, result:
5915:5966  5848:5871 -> 1.02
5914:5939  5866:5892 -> 1.05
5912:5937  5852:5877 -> 1.00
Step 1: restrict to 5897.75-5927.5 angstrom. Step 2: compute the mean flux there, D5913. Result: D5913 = 21.4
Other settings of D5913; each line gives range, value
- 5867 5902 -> 19.6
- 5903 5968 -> 21.2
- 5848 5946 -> 20.7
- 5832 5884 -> 21.4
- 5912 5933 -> 21.2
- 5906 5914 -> 21.8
